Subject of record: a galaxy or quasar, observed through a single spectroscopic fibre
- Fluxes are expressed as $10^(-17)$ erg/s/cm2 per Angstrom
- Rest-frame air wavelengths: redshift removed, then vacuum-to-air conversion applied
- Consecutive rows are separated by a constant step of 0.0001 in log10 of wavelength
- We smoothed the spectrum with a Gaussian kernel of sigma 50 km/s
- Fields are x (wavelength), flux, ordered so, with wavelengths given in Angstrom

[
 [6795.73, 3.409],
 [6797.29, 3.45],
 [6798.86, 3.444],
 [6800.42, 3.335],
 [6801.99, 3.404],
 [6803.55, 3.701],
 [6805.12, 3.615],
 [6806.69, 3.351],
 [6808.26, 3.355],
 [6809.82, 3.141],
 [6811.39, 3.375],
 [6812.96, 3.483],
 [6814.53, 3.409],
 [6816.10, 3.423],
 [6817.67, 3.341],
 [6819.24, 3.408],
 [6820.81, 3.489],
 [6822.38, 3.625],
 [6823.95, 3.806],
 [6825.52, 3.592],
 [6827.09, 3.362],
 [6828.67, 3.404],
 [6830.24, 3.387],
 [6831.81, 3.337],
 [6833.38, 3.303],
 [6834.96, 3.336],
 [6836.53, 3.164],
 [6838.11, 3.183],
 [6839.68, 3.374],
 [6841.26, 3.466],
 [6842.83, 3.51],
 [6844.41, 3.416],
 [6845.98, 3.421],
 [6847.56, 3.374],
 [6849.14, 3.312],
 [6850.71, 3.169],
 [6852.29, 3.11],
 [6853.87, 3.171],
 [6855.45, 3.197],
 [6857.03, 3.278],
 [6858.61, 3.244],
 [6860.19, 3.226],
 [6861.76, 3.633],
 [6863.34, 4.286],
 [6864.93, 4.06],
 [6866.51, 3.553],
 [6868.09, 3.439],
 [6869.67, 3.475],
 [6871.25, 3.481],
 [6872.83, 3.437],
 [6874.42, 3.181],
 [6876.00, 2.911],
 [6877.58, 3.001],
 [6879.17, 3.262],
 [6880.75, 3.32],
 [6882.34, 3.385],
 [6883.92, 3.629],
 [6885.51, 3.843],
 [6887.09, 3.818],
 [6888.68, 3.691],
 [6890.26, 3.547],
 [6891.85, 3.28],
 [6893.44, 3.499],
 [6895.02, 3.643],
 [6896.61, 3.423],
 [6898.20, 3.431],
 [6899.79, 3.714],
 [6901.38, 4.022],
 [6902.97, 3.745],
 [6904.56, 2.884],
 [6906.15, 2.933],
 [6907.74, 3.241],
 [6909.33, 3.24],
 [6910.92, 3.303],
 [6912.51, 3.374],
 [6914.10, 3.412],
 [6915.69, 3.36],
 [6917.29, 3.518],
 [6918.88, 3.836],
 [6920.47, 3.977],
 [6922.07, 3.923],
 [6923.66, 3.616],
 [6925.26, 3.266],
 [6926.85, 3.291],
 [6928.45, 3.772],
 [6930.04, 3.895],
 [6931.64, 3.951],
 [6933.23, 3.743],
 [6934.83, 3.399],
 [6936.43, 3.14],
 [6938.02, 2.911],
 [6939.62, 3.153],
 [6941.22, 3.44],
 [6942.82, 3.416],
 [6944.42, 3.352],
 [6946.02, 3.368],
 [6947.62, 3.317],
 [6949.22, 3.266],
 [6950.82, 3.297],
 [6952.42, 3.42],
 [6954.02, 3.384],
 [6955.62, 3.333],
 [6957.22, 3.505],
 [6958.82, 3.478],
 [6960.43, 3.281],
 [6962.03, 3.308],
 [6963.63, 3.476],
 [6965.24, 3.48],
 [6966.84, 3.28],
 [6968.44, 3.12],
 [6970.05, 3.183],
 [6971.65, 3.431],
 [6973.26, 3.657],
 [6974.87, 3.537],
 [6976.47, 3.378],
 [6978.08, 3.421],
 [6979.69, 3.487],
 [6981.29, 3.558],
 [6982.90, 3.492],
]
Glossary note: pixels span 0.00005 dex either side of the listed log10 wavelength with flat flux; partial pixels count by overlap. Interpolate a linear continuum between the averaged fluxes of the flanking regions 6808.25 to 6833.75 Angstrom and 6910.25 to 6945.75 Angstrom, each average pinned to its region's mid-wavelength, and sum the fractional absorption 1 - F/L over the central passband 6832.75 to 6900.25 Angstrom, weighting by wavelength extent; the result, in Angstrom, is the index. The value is 0.8 Angstrom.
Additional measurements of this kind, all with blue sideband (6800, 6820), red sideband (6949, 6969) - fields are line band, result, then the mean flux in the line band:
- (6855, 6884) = -0.2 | 3.42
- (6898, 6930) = -1.2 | 3.5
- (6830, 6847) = 0.2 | 3.35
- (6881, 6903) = -1.4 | 3.61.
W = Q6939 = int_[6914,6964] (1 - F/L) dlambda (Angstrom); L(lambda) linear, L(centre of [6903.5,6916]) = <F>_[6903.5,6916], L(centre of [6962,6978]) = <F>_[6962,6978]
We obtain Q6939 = -2.4 Angstrom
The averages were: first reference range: 3.23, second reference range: 3.39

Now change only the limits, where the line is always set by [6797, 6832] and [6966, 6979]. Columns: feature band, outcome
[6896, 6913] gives 0.1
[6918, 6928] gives -0.8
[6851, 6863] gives 0.4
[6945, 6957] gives 0.1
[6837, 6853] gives 0.5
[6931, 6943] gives 0.0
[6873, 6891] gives 0.0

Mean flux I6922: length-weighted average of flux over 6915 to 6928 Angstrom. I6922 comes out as 3.6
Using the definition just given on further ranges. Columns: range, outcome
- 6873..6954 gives 3.45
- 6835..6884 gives 3.37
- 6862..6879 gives 3.48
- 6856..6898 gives 3.48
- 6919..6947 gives 3.51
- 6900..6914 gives 3.36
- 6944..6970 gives 3.35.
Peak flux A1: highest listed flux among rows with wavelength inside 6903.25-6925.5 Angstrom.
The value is 3.977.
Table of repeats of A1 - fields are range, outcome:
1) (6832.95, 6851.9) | 3.51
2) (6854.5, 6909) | 4.286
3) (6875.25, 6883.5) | 3.385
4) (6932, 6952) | 3.743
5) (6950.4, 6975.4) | 3.657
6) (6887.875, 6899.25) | 3.691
